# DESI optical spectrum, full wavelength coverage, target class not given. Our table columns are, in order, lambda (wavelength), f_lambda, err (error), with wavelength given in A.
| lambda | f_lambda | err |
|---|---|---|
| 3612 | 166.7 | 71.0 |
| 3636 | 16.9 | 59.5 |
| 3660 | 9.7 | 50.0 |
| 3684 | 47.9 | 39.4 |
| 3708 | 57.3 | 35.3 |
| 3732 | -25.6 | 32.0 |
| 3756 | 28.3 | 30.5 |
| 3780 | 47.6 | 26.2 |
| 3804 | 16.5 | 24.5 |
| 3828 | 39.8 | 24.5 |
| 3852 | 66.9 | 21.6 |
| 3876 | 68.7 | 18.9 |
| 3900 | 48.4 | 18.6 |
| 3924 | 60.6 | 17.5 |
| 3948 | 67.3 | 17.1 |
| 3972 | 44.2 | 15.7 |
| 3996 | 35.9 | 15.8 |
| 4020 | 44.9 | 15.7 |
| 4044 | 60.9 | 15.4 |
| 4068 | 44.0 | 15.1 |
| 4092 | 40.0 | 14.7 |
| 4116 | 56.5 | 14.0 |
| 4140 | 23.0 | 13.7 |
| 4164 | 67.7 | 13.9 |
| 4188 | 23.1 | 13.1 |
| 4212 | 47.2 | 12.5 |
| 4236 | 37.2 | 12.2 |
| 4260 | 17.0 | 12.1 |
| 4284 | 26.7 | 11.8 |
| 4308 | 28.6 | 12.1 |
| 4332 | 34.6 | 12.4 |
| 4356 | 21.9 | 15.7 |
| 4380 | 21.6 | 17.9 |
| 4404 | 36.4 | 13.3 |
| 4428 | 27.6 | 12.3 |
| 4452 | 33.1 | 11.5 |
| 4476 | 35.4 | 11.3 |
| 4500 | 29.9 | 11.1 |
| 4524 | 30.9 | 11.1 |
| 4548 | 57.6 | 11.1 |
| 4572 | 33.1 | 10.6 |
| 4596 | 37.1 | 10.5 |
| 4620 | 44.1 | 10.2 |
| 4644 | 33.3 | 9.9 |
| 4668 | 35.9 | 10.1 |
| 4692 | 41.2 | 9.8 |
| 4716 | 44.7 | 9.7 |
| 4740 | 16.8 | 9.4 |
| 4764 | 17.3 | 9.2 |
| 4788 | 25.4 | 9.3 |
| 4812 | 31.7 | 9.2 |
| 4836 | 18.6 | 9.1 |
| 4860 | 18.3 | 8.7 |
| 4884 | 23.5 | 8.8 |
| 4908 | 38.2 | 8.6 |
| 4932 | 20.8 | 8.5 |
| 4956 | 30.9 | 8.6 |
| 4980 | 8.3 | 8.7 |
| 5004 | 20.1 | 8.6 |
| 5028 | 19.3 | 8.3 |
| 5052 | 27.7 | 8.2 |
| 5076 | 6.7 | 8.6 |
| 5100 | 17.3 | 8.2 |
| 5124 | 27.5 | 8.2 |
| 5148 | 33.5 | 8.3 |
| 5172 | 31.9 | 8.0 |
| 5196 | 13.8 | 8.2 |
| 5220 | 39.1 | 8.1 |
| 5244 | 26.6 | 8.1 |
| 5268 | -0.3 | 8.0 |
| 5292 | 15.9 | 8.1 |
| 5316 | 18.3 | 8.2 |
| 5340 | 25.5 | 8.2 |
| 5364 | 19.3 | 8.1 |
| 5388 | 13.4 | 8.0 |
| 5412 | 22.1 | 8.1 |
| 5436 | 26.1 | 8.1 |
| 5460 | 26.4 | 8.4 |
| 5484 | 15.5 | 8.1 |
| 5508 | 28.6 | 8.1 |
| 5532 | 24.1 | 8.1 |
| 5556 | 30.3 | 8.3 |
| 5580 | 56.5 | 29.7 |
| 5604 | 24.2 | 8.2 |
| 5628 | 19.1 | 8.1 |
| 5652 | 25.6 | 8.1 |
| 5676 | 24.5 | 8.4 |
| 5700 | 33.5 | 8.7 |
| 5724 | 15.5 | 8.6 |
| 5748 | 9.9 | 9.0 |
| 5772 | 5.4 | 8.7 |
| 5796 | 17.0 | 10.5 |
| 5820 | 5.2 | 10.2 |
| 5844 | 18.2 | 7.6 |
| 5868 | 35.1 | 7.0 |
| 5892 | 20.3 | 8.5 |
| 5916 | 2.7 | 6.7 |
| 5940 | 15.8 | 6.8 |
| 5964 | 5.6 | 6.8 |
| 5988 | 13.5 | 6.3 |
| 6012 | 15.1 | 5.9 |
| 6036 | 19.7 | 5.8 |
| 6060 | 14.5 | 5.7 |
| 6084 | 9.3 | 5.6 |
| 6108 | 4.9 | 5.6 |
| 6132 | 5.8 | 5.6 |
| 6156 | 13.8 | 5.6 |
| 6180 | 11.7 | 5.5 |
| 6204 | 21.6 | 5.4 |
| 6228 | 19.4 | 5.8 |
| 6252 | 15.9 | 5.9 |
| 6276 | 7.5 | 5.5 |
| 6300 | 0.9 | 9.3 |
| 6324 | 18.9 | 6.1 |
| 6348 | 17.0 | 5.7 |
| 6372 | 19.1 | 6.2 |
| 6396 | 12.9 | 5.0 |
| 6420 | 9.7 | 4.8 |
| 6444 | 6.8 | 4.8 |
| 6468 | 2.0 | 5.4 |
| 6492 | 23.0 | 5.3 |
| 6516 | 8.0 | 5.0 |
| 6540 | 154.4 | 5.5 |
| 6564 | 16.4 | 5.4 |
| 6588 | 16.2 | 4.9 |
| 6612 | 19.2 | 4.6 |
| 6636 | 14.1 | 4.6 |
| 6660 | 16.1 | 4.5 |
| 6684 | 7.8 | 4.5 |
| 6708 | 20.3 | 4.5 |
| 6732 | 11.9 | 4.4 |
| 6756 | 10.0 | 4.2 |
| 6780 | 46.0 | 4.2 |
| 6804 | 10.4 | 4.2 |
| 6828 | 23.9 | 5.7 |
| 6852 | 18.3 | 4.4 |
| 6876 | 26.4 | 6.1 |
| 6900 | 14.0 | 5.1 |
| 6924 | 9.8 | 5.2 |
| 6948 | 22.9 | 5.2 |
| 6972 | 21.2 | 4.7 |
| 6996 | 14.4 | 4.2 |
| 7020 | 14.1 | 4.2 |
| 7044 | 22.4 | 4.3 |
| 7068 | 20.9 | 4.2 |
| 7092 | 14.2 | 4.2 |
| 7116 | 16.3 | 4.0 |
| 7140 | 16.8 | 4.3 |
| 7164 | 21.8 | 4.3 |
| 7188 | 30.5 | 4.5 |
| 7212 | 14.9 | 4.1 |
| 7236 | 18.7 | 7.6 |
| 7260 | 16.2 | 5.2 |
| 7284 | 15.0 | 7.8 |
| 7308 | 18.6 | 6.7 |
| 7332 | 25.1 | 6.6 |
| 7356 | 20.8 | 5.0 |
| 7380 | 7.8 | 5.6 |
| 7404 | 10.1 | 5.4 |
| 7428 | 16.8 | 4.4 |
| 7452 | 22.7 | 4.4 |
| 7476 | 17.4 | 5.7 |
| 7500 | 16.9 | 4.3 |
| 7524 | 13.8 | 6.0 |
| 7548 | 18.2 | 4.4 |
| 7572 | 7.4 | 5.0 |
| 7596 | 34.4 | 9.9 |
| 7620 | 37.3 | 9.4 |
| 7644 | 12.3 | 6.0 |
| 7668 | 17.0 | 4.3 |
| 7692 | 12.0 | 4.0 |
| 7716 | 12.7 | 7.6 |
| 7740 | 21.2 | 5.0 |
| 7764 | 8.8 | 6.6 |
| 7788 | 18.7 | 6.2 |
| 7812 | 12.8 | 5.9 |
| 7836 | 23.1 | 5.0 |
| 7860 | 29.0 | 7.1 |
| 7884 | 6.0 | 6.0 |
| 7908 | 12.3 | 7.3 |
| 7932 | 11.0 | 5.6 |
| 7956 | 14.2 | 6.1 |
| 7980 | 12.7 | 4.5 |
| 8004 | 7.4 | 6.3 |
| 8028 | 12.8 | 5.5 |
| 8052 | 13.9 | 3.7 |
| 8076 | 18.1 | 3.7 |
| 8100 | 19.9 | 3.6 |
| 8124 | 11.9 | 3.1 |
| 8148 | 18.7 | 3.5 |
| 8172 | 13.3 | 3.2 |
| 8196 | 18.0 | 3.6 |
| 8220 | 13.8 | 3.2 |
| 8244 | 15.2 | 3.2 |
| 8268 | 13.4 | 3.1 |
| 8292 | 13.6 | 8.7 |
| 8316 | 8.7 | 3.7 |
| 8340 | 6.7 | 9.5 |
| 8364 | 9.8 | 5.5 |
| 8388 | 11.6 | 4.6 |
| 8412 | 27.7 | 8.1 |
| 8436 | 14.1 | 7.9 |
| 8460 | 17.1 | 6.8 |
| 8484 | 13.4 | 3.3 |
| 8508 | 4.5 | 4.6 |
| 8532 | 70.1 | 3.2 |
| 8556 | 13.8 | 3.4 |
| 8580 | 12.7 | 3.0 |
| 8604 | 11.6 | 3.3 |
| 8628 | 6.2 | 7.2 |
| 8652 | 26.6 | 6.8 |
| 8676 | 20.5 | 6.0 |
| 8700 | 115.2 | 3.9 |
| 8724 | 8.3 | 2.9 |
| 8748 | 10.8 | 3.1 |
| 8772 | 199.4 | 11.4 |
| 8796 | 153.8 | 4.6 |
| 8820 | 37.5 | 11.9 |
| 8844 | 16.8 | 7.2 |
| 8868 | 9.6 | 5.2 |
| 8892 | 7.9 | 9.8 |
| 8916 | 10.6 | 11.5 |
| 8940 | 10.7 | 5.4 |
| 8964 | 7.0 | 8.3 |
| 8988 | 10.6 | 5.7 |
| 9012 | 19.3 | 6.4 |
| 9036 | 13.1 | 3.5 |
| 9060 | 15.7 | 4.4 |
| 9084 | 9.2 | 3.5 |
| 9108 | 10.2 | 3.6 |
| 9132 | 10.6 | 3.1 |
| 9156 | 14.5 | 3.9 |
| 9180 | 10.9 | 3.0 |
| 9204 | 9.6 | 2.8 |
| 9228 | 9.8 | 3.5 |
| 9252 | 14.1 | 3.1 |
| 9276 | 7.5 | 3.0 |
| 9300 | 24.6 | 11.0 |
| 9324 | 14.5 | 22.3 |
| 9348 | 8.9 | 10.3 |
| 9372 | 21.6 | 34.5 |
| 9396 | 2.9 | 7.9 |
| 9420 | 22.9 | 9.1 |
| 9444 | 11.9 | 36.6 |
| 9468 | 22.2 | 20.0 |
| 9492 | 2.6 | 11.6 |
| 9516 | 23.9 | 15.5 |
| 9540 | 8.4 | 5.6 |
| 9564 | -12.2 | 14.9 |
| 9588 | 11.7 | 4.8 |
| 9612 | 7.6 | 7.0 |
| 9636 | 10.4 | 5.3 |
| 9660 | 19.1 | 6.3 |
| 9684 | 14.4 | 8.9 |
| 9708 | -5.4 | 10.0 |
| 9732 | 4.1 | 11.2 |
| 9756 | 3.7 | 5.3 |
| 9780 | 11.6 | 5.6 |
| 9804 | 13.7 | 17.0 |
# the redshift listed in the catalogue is 0.754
